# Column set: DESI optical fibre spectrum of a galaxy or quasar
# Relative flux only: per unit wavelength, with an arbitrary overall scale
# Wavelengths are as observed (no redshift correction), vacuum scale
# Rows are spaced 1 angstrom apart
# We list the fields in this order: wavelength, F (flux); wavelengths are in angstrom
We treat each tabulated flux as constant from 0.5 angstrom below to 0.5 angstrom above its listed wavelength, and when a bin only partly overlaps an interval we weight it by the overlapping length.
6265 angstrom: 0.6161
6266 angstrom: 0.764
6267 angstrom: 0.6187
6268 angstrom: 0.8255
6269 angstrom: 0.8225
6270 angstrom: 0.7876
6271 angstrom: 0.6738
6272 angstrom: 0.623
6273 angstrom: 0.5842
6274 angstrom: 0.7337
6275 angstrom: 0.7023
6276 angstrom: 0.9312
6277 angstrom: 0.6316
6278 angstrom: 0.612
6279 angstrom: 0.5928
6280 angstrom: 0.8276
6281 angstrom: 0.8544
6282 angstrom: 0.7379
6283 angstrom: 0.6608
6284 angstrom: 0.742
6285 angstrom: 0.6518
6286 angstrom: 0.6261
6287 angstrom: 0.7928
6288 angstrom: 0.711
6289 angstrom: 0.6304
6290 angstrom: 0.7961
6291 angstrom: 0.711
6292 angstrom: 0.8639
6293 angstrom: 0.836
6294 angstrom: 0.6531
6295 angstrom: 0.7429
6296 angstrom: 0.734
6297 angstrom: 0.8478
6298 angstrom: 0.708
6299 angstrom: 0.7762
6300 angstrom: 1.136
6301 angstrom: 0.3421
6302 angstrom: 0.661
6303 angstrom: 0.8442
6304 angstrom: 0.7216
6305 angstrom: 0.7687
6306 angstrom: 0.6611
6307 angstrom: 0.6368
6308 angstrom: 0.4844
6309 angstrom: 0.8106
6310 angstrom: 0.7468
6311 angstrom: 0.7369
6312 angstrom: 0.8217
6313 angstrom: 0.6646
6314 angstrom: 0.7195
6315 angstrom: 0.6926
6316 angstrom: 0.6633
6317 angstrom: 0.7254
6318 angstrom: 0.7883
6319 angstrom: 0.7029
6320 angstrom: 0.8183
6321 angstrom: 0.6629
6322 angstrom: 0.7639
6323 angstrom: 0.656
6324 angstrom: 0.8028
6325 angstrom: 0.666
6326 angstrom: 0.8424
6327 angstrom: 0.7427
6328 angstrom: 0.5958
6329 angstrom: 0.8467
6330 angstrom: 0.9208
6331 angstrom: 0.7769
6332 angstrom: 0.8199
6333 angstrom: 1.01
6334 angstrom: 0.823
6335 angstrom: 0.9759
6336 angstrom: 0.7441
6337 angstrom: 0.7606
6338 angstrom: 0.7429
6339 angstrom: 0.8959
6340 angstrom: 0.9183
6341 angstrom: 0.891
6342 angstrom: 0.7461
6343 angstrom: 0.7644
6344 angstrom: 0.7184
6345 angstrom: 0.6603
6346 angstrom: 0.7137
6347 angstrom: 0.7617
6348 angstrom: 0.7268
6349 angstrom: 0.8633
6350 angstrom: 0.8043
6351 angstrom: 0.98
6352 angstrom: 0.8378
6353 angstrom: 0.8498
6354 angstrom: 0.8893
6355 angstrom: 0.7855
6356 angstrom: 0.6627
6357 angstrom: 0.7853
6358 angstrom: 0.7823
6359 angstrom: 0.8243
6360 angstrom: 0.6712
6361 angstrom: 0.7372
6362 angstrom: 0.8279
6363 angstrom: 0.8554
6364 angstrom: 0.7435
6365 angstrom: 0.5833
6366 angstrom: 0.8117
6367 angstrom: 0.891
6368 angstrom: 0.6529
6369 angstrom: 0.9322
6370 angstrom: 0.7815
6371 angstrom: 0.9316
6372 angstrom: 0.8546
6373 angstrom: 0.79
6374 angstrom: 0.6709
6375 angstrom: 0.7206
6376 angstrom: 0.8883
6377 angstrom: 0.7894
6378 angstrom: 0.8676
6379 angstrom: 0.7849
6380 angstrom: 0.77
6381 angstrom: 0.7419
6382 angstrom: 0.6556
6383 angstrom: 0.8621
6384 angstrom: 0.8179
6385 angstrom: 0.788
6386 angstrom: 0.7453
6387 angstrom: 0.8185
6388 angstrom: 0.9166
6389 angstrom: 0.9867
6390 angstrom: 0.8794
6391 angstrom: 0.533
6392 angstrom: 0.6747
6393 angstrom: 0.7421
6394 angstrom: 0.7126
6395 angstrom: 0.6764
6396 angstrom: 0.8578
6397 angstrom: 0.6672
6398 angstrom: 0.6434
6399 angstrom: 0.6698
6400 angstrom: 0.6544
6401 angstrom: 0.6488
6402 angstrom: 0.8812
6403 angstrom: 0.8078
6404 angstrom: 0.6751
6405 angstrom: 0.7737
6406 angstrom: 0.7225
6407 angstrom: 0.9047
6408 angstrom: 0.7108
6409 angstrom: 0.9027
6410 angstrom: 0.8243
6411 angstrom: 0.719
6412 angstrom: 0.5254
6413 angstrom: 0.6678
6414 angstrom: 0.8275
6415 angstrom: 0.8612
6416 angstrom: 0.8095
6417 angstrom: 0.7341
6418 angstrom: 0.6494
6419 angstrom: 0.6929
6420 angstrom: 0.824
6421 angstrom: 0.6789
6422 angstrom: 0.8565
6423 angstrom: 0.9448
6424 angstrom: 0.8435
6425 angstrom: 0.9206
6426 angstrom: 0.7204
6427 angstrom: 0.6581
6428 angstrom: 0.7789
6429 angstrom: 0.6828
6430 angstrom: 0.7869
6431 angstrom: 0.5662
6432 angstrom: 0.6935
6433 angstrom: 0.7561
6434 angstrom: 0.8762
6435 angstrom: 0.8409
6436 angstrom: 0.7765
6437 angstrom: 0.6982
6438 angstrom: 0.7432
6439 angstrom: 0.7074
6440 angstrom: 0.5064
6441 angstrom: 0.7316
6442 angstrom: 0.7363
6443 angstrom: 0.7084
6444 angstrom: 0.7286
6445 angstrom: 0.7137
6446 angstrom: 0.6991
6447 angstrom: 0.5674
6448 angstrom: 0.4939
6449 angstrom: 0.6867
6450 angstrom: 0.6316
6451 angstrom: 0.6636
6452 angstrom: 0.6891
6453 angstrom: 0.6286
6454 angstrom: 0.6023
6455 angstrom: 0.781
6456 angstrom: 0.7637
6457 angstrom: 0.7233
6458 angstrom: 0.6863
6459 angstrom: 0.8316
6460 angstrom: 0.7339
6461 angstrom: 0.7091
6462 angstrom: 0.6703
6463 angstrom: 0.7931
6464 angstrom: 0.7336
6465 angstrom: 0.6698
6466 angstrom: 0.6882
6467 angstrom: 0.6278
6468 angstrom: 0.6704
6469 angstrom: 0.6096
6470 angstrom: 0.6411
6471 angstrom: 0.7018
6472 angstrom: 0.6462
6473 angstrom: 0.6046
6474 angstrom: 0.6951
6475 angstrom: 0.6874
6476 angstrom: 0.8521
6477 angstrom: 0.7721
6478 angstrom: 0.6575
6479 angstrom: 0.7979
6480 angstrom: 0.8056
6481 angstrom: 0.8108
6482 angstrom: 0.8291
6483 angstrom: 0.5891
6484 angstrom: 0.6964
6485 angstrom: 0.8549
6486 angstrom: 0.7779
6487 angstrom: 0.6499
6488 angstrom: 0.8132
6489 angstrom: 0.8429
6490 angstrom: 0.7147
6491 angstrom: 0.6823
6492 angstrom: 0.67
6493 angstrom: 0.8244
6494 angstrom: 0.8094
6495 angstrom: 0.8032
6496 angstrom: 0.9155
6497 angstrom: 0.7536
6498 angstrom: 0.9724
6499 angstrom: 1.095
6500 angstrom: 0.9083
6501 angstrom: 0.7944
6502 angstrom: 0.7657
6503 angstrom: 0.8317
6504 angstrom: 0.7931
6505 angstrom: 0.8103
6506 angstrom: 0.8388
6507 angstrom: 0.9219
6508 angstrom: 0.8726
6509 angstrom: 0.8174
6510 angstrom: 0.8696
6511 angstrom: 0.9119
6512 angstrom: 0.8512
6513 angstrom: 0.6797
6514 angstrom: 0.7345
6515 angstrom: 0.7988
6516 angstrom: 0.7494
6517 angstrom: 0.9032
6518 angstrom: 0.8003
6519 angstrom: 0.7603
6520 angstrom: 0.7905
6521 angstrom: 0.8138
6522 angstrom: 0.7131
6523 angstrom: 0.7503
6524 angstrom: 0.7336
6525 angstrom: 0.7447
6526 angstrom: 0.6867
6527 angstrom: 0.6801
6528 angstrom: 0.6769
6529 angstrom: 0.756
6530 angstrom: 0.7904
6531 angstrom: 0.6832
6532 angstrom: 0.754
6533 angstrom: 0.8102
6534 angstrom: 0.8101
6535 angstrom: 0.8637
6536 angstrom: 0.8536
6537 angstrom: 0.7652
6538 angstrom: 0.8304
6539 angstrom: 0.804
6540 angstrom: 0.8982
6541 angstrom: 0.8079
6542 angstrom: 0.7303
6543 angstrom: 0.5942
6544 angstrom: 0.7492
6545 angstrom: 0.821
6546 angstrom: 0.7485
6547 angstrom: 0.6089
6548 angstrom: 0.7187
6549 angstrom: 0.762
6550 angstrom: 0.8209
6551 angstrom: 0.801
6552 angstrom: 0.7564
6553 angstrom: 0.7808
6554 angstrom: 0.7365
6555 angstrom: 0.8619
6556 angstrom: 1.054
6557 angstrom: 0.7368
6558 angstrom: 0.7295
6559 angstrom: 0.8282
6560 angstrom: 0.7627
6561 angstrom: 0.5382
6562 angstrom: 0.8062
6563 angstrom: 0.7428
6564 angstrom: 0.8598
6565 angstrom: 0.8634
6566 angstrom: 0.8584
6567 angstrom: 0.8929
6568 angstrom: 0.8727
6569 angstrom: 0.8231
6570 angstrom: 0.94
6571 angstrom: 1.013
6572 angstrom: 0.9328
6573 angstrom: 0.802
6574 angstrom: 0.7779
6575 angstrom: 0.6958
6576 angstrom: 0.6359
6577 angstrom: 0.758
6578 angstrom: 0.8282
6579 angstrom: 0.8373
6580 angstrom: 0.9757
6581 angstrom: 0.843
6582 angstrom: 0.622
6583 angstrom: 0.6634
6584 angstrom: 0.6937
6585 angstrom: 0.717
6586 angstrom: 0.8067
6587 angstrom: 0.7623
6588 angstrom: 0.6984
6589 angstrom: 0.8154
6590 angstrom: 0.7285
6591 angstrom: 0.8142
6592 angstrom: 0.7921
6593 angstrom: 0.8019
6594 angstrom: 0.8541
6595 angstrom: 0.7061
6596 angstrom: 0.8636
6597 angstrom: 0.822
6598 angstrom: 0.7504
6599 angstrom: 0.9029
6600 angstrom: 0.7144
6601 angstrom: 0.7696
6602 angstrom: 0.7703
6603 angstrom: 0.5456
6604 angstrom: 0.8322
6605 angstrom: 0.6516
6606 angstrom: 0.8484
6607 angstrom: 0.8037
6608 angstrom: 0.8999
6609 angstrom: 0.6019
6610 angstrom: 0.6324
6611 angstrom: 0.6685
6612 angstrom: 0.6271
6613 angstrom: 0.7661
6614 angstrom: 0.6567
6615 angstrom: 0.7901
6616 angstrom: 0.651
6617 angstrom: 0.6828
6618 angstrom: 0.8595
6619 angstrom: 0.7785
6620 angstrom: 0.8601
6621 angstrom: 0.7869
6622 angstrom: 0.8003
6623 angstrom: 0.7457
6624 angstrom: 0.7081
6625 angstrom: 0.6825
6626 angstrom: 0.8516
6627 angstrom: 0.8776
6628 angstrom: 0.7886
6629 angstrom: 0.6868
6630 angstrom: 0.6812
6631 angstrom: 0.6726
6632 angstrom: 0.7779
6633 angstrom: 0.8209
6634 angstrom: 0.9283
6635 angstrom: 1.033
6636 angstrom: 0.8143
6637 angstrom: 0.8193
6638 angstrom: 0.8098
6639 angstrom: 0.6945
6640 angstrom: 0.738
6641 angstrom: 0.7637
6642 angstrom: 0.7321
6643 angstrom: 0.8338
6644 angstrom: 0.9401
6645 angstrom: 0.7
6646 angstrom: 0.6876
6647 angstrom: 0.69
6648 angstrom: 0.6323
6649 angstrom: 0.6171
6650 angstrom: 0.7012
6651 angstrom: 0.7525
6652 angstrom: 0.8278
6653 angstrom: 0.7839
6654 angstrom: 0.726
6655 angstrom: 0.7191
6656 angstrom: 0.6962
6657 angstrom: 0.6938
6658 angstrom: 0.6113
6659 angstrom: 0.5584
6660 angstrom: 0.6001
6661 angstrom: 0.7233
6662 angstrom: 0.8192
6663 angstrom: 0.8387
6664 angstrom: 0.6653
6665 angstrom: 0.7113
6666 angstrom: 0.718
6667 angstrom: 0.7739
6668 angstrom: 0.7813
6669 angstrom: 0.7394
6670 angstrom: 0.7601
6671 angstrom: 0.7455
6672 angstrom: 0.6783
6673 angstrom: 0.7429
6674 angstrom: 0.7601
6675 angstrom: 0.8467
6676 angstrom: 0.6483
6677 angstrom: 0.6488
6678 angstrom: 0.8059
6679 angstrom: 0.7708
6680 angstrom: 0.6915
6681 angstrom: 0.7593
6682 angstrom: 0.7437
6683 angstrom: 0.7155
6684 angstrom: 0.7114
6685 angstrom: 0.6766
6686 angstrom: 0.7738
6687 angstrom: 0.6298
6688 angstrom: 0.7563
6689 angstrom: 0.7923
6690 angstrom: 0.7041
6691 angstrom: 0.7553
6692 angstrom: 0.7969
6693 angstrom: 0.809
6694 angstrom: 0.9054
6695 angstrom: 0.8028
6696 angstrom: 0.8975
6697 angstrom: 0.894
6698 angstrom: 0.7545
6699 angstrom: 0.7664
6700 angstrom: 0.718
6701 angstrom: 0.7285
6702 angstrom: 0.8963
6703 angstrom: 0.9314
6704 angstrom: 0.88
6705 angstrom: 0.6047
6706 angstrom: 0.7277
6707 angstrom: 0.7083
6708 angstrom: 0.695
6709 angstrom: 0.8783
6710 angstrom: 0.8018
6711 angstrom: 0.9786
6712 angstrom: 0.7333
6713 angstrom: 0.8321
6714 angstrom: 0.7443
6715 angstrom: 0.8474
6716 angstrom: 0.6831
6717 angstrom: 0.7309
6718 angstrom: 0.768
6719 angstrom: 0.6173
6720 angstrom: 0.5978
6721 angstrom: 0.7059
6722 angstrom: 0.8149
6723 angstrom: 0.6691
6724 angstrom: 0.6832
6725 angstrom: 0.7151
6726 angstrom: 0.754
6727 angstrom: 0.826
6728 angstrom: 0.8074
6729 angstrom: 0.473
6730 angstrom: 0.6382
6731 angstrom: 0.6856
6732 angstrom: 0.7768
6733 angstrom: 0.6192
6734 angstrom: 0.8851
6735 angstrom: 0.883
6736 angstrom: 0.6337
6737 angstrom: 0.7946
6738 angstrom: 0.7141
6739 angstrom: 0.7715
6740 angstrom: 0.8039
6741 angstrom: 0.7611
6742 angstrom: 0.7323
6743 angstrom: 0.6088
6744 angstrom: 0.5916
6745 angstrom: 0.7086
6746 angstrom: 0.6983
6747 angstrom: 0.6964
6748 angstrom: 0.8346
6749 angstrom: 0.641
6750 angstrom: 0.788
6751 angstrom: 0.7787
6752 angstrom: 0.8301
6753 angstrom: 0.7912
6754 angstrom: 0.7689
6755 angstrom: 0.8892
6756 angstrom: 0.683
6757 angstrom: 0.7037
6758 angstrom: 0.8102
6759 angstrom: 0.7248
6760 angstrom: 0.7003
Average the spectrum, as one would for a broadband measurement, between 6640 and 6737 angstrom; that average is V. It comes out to 0.745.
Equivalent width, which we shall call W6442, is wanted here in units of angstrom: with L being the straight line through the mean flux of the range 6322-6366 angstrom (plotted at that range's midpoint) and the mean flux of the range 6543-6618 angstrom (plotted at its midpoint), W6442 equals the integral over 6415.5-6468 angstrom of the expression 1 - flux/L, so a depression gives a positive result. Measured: 4.3 angstrom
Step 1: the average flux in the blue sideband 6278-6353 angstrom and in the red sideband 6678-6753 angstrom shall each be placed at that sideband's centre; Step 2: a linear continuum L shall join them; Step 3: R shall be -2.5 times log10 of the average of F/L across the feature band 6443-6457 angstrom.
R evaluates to 0.13 mag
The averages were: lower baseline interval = 0.757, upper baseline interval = 0.751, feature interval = 0.669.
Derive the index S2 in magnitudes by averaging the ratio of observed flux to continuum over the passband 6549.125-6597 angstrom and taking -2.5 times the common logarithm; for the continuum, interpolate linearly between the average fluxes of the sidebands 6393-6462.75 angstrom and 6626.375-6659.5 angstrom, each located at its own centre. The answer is -0.08 mag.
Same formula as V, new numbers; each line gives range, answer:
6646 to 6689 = 0.721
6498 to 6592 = 0.794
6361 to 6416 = 0.771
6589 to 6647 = 0.769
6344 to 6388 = 0.789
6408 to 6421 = 0.749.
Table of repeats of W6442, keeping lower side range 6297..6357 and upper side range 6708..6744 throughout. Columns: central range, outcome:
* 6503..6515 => -1.1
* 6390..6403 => 0.9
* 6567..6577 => -1.1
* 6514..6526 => -0.3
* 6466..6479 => 1.2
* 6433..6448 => 1.0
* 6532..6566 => -1.5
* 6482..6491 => 0.1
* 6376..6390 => -1.0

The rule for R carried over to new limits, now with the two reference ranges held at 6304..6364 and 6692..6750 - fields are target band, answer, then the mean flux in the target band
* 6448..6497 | 0.06 mag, 0.722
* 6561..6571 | -0.11 mag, 0.843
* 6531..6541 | -0.07 mag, 0.813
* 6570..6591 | -0.04 mag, 0.785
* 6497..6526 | -0.08 mag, 0.819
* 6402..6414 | 0.01 mag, 0.757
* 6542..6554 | 0.03 mag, 0.741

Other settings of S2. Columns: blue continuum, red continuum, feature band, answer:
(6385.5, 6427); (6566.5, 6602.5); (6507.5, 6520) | -0.038 mag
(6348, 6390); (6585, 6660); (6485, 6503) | -0.046 mag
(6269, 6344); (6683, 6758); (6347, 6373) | -0.075 mag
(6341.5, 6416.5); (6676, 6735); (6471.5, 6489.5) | 0.034 mag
